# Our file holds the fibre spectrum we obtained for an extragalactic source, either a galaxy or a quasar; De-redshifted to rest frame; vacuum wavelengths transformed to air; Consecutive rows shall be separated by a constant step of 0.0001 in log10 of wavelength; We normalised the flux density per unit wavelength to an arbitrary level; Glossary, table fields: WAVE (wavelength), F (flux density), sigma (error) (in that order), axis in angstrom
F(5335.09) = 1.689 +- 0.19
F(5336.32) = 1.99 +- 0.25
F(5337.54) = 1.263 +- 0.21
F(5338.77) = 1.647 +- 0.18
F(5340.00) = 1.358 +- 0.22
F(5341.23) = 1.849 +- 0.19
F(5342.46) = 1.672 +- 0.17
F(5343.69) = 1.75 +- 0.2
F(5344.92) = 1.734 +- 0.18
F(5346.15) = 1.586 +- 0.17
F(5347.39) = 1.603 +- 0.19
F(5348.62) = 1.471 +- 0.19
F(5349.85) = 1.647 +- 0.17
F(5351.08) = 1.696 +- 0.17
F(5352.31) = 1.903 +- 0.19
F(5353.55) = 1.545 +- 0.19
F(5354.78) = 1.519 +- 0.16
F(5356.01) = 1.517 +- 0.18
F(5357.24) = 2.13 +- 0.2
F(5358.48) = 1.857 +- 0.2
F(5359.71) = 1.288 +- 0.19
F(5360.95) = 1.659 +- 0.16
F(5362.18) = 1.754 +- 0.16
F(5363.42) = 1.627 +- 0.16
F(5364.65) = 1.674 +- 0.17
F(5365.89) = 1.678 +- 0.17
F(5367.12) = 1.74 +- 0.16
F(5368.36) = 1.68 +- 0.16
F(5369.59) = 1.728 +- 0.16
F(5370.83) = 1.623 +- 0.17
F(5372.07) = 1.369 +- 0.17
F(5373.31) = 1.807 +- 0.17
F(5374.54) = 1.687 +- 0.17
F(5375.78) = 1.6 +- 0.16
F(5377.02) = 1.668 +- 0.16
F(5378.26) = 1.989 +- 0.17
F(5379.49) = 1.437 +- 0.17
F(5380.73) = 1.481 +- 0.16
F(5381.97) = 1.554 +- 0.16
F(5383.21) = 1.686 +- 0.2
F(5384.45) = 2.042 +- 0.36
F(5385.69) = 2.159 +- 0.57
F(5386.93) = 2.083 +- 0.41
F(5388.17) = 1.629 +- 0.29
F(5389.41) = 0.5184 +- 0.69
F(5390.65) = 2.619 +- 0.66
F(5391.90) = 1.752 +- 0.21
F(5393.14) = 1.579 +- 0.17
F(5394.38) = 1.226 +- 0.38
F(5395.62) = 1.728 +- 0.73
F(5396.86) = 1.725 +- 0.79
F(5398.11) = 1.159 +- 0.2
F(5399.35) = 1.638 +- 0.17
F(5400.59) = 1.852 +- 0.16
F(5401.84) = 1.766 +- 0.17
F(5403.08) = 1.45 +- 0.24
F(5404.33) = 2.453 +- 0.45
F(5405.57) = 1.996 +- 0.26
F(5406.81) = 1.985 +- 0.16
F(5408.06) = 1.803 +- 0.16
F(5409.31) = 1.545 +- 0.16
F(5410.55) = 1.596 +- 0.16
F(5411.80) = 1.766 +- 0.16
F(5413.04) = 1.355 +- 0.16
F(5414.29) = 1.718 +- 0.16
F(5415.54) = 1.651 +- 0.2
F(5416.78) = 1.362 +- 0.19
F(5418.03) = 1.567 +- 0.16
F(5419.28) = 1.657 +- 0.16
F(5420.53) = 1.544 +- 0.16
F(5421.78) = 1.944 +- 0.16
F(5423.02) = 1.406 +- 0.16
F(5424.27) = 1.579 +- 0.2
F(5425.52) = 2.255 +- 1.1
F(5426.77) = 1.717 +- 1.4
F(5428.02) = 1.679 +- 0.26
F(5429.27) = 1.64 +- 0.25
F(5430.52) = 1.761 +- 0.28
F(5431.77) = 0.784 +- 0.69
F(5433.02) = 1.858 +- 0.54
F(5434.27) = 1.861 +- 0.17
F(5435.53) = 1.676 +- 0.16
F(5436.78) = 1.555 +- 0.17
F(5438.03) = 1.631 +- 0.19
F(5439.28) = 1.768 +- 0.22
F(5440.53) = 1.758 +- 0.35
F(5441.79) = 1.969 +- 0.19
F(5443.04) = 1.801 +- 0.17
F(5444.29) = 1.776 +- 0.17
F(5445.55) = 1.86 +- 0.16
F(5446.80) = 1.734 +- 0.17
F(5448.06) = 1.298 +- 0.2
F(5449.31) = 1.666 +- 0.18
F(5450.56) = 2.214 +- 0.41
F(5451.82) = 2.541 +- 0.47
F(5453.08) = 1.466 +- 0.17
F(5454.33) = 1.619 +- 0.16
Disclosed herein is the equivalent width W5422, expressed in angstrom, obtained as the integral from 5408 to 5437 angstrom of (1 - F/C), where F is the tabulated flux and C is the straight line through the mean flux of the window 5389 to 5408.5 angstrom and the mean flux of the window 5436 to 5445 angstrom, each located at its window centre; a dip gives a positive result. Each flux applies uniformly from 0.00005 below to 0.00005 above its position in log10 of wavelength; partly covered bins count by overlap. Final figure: 1.7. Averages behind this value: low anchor 1.71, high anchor 1.75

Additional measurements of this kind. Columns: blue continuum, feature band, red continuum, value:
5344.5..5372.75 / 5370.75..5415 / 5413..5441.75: -1.2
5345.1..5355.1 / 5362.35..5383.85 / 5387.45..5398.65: -0.8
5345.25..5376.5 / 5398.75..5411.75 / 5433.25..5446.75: -0.7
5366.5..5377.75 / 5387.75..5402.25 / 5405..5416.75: 0.7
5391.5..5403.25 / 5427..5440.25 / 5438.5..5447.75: 0.9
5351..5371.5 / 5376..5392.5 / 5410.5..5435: -0.7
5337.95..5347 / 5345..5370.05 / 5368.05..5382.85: -0.4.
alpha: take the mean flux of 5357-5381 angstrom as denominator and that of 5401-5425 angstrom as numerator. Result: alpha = 1.02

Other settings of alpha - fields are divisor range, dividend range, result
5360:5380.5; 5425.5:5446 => 1.03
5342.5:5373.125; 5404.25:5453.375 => 1.04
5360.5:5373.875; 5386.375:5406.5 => 1.02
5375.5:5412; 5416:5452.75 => 1.00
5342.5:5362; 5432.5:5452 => 1.08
